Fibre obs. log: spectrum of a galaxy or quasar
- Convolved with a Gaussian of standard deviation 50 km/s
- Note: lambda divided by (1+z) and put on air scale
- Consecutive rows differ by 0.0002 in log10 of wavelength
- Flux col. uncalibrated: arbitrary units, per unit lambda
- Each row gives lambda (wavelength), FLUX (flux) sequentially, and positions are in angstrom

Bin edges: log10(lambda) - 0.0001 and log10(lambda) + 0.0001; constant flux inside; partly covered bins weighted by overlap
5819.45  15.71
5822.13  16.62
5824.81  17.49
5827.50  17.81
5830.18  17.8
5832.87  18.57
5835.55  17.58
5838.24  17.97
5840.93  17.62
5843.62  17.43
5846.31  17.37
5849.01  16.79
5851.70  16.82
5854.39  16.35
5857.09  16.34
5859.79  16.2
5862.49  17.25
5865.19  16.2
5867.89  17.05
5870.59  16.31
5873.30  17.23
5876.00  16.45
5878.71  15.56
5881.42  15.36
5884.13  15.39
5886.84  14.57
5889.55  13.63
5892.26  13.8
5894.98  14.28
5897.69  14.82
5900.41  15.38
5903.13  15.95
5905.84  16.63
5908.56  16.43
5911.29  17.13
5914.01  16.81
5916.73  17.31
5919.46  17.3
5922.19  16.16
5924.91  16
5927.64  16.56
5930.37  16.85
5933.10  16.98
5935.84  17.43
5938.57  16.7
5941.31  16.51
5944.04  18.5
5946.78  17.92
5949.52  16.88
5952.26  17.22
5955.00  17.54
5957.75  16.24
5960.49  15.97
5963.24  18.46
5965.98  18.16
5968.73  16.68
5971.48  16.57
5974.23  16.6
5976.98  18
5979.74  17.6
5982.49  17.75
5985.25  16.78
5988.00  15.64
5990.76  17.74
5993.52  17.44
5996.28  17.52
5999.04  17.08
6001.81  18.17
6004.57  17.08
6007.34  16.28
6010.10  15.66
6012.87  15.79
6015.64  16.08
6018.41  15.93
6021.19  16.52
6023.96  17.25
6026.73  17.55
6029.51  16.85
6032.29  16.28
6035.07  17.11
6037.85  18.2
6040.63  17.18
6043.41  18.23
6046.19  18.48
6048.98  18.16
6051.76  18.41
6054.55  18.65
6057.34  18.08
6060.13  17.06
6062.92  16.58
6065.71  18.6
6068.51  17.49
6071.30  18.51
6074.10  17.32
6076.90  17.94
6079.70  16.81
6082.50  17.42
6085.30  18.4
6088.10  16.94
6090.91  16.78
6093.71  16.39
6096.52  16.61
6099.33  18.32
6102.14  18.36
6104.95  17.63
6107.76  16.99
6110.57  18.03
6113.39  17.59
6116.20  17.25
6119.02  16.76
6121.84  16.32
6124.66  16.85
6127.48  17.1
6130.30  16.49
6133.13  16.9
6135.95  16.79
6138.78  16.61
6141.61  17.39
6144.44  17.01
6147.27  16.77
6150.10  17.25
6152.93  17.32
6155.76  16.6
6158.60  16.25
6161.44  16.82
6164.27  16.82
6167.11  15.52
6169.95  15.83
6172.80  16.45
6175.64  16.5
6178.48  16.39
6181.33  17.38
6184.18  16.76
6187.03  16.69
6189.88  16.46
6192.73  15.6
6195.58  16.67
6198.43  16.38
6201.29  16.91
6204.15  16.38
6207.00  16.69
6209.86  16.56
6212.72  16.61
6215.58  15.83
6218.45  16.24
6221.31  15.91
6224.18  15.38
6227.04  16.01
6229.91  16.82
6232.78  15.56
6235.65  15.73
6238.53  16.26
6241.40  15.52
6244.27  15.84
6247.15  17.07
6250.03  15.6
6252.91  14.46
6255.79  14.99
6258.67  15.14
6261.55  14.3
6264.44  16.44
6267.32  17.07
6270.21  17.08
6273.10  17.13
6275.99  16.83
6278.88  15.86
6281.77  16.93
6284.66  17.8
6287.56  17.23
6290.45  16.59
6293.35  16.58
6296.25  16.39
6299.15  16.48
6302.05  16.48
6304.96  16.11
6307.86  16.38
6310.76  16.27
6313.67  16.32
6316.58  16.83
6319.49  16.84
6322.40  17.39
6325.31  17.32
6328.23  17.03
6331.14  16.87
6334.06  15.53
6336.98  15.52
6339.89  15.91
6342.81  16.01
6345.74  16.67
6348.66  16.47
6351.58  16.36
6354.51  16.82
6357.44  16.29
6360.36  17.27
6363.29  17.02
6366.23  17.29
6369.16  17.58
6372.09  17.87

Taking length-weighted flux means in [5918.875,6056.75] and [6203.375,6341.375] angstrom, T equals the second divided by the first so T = 1.0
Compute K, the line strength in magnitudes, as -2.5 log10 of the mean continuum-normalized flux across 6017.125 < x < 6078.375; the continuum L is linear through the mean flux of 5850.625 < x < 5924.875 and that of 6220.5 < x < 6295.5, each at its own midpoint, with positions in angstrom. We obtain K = -0.10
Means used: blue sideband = 16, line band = 17.6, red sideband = 16.2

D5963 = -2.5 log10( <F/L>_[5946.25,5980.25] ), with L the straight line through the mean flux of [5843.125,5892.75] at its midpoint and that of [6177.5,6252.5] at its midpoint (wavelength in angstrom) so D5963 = -0.07 mag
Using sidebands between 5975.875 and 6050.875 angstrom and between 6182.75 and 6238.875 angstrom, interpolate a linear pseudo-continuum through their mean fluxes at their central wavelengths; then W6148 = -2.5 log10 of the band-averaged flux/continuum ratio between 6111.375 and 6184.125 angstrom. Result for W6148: -0.01 mag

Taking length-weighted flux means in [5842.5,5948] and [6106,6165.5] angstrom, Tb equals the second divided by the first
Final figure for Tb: 1.04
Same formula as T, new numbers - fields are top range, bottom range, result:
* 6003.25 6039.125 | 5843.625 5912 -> 1.04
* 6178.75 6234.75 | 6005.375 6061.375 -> 0.95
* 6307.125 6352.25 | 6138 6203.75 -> 0.99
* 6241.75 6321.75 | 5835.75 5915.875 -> 1.01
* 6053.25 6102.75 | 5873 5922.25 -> 1.11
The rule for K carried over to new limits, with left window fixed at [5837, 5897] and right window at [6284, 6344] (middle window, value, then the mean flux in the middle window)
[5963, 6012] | -0.057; 17.1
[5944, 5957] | -0.078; 17.4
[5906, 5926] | -0.035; 16.7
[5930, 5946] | -0.064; 17.2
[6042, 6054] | -0.127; 18.3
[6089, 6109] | -0.060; 17.3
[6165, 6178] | 0.019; 16.1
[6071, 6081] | -0.077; 17.5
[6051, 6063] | -0.097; 17.8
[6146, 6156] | -0.042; 17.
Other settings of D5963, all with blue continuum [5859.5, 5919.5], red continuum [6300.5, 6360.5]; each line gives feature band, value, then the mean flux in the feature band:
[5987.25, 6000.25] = -0.072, 17.2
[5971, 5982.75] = -0.083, 17.3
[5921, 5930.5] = -0.025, 16.4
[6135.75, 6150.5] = -0.046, 17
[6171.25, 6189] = -0.025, 16.7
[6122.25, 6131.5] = -0.036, 16.8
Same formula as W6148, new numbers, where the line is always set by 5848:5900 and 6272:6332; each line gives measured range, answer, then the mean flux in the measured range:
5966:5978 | -0.07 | 17.1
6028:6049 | -0.09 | 17.5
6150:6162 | -0.03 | 16.8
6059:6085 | -0.09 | 17.6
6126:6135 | -0.03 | 16.8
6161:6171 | 0.01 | 16.2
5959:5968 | -0.10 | 17.5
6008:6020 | 0.01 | 15.9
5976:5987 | -0.09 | 17.5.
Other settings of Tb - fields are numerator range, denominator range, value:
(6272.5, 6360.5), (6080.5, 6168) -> 0.97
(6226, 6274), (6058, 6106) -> 0.91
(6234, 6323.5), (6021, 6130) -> 0.93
